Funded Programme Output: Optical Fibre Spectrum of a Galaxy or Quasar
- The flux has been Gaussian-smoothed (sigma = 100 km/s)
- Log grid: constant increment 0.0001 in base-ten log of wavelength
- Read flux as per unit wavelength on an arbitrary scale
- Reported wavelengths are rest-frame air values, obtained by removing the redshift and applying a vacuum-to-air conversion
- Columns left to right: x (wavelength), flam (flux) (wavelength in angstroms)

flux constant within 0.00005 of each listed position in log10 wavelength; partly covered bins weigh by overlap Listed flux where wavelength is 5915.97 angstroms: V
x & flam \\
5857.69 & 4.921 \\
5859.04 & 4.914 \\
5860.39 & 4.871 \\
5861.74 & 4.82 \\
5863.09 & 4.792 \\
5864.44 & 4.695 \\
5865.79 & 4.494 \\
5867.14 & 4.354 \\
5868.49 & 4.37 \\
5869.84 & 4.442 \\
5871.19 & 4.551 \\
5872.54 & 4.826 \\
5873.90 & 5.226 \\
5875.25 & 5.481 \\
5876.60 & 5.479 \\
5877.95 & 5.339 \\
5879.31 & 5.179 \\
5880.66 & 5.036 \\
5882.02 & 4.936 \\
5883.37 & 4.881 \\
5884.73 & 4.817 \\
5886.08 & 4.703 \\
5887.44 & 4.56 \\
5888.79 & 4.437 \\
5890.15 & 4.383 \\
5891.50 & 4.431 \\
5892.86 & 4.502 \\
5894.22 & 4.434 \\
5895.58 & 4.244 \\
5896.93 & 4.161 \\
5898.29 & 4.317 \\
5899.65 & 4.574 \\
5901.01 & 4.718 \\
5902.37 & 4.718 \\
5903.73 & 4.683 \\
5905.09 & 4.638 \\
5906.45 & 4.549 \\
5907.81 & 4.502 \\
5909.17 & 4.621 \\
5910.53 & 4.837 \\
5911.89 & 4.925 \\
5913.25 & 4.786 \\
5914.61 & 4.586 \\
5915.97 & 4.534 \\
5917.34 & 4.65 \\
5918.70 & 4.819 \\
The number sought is 4.534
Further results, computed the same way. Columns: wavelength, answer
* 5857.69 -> 4.921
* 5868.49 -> 4.37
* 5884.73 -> 4.817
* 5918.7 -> 4.819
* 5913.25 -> 4.786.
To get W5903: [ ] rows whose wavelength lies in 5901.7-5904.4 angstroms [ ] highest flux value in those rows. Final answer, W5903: 4.718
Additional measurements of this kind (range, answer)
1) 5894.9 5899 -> 4.317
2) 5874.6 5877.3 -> 5.481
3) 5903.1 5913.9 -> 4.925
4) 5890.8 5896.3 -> 4.502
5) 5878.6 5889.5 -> 5.179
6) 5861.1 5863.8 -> 4.82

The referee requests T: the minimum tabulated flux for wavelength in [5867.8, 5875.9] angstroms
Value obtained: 4.37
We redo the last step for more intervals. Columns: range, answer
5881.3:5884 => 4.881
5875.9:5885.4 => 4.817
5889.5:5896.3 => 4.244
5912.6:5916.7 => 4.534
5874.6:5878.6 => 5.339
